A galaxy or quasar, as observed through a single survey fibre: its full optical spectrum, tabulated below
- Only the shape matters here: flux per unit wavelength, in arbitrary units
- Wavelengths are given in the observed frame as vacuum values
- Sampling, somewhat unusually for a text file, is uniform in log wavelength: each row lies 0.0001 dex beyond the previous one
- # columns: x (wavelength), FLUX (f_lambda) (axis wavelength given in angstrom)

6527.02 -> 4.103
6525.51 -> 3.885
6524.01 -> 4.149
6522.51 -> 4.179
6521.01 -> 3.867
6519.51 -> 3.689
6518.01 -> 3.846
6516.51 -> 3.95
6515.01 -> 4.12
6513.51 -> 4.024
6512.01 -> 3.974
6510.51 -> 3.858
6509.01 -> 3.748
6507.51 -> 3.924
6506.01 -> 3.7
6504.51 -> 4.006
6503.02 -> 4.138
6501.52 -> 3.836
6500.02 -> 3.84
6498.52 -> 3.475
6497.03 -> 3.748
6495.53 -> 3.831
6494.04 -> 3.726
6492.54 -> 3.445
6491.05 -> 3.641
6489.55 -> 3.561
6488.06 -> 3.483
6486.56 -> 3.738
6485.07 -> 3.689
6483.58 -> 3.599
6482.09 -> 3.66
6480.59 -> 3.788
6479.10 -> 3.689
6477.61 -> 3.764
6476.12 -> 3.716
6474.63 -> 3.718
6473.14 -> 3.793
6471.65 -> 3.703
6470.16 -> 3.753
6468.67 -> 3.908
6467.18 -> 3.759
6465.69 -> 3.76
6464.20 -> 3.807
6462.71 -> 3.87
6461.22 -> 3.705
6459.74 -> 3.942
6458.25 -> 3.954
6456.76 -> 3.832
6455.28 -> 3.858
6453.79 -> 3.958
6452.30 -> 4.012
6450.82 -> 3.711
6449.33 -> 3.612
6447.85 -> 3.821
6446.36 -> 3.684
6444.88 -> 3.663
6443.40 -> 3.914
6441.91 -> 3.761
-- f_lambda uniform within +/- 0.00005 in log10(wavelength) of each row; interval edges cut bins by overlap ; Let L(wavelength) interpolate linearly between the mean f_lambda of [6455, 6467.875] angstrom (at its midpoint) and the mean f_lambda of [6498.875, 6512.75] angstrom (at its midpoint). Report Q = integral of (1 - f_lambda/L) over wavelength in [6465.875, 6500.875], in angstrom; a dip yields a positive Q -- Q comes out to 1.4 angstrom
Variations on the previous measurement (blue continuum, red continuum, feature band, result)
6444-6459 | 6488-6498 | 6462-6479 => -0.18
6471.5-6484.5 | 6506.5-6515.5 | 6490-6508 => 0.38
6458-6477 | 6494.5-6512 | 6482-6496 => 0.68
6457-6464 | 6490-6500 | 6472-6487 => 0.13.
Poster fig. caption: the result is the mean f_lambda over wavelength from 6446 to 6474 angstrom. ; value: 3.81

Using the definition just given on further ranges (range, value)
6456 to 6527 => 3.81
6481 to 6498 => 3.65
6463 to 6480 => 3.76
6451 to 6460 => 3.91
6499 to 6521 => 3.9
